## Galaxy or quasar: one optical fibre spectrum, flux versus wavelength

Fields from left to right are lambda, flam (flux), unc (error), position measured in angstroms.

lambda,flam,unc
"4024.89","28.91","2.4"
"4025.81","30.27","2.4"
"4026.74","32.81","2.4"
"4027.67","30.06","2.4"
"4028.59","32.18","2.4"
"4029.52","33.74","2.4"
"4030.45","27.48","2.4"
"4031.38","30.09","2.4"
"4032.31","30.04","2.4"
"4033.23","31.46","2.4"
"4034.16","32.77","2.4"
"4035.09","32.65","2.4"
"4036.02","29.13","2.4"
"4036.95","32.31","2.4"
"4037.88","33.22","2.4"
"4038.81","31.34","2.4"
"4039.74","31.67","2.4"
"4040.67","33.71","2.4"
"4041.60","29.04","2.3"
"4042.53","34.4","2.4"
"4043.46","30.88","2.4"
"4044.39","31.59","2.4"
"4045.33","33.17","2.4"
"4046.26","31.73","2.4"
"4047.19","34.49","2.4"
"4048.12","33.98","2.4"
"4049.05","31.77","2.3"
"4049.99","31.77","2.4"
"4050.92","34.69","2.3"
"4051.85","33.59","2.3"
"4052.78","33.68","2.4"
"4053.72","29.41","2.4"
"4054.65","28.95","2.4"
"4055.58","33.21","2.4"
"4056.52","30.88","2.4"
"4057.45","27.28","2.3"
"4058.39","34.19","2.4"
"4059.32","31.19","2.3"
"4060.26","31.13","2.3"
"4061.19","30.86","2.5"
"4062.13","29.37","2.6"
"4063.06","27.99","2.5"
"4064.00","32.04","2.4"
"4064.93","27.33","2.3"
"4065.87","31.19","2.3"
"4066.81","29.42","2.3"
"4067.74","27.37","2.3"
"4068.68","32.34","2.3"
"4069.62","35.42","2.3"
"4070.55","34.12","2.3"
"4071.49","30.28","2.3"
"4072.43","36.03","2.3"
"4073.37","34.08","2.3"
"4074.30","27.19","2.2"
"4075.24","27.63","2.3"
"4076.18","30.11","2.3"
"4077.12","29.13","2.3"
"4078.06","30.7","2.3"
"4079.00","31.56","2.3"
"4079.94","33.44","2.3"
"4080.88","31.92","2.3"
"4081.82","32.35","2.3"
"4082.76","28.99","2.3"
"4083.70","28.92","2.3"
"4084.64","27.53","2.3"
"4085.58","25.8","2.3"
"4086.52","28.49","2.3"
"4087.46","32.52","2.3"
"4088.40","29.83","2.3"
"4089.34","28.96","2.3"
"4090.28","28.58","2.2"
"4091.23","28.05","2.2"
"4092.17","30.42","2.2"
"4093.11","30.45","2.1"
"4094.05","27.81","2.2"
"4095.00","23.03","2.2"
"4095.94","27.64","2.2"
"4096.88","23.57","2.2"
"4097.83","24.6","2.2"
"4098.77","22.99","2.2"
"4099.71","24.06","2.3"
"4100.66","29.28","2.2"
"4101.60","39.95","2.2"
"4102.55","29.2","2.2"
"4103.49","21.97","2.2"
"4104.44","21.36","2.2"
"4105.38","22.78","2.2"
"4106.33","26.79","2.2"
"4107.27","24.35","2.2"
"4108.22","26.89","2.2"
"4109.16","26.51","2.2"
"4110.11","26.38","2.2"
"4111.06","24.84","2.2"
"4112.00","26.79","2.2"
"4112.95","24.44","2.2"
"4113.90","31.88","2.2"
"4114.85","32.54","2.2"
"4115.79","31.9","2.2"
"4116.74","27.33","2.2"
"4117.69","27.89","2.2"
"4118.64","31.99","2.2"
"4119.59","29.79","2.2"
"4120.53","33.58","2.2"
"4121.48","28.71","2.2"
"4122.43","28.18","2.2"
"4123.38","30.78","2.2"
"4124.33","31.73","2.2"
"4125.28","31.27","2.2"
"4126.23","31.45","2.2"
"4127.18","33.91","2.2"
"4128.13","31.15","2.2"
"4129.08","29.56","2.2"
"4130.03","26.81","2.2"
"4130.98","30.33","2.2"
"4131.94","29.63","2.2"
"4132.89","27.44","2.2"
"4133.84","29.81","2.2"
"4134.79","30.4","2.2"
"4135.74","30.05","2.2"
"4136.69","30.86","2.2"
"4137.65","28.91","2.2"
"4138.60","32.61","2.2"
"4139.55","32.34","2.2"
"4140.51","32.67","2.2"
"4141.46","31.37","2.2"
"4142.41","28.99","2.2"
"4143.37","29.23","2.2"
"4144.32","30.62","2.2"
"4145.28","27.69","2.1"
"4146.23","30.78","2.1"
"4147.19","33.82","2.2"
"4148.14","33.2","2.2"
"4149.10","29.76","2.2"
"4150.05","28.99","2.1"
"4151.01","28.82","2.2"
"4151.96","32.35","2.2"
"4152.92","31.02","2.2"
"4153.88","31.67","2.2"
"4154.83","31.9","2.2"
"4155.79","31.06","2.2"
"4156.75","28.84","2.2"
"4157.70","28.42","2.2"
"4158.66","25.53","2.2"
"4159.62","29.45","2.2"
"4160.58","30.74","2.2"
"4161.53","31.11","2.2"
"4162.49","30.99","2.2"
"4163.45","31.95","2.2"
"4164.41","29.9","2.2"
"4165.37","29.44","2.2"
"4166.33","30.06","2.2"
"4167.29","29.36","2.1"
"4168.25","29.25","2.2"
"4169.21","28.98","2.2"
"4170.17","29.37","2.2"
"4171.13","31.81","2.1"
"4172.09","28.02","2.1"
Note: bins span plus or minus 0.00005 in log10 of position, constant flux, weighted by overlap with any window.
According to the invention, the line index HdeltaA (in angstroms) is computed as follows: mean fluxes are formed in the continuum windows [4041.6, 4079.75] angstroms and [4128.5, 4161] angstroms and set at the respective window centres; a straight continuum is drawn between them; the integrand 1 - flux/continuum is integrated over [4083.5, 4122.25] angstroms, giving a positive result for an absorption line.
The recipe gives 3.7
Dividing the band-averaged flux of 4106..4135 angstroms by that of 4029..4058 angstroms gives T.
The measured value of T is 0.92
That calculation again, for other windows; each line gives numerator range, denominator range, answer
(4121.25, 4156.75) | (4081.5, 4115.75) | 1.11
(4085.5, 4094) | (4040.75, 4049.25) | 0.90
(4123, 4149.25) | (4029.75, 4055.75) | 0.96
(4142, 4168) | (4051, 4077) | 0.97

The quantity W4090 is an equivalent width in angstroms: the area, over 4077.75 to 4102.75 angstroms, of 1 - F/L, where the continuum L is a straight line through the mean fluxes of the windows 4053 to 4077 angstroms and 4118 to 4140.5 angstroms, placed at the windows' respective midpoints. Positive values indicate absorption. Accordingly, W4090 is 1.44 angstroms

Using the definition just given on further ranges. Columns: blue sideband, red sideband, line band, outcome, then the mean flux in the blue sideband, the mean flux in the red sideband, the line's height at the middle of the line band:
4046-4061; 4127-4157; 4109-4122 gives 0.83 angstroms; 32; 30.5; 30.9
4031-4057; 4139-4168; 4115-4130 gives 0.15 angstroms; 32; 30.4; 30.8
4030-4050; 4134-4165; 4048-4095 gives 1.23 angstroms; 31.8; 30.5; 31.4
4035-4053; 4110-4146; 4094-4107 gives 2.01 angstroms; 32.4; 29.9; 30.7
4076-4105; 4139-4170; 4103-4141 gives 0.54 angstroms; 28.5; 30.3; 29.4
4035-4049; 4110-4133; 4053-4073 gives 0.34 angstroms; 32.2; 29.7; 31.5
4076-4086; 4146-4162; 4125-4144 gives -0.06 angstroms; 30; 30.4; 30.3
